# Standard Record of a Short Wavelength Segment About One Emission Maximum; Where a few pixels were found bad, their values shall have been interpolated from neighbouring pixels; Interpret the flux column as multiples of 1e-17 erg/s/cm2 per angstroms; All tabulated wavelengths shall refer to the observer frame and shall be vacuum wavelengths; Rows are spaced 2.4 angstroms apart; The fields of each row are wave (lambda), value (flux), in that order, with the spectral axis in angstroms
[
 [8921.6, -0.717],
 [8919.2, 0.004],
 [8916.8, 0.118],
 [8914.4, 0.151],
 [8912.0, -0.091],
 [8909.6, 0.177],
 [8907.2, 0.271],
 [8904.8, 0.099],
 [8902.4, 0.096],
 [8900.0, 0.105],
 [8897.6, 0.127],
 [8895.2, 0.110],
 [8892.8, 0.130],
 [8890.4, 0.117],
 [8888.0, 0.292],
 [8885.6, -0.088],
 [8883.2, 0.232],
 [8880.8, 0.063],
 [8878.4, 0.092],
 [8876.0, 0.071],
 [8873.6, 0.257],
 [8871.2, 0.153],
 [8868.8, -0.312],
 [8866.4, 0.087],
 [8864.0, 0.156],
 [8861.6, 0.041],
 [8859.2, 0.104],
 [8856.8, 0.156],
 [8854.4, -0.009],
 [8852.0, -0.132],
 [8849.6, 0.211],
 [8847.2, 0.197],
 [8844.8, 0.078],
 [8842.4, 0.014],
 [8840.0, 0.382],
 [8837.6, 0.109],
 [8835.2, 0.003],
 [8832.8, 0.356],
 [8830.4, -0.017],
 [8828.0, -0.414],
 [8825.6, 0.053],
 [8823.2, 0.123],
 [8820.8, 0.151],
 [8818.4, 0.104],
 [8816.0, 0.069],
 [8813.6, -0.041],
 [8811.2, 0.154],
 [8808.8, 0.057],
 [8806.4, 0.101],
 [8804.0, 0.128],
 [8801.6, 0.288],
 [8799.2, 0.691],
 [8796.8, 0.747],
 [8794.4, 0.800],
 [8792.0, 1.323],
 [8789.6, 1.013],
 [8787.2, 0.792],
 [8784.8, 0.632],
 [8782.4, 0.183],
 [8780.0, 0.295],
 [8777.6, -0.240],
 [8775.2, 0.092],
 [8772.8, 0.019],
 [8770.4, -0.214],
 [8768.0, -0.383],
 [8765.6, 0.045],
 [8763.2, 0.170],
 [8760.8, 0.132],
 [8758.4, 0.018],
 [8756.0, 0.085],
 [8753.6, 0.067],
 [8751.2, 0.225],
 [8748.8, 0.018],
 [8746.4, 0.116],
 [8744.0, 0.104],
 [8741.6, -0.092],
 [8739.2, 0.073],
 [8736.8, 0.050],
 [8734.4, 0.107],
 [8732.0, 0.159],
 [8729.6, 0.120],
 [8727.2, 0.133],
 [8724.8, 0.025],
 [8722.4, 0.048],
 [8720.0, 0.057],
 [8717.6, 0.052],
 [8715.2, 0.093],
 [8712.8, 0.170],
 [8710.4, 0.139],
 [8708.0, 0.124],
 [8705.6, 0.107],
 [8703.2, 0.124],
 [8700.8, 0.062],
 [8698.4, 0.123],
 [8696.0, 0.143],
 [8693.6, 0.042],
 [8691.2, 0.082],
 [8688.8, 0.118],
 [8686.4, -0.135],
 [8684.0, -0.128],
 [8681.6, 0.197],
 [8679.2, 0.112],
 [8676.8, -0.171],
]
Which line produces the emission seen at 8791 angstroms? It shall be [O II] 3727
